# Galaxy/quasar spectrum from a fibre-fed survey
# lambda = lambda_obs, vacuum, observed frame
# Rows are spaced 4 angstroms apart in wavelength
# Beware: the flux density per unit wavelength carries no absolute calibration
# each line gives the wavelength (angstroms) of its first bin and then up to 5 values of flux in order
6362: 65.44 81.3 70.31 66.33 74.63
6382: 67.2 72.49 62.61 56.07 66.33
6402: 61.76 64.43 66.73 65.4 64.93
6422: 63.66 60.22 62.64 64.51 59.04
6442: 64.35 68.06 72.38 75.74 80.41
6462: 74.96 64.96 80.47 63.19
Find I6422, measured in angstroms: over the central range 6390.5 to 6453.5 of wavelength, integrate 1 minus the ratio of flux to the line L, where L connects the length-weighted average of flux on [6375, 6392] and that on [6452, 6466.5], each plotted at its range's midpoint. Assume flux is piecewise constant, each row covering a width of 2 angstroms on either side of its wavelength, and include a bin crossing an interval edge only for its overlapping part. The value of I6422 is 6.8 angstroms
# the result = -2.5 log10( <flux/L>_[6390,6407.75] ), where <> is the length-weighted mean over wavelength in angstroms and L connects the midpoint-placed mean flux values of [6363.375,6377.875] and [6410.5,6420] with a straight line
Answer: 0.10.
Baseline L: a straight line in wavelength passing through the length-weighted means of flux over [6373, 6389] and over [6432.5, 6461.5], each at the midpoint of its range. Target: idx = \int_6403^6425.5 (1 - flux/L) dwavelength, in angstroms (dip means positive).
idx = 1.7 angstroms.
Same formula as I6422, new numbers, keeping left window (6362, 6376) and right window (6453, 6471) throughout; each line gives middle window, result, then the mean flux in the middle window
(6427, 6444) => 2.6 angstroms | 62.5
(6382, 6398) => 1.7 angstroms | 64.5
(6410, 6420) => 1.1 angstroms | 65.5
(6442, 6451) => 0.7 angstroms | 68.7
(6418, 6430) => 1.8 angstroms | 62.6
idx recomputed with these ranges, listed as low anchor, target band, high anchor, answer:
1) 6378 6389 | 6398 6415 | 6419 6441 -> 0.4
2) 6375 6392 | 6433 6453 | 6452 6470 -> 2.0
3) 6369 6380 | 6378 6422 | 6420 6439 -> 0.9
